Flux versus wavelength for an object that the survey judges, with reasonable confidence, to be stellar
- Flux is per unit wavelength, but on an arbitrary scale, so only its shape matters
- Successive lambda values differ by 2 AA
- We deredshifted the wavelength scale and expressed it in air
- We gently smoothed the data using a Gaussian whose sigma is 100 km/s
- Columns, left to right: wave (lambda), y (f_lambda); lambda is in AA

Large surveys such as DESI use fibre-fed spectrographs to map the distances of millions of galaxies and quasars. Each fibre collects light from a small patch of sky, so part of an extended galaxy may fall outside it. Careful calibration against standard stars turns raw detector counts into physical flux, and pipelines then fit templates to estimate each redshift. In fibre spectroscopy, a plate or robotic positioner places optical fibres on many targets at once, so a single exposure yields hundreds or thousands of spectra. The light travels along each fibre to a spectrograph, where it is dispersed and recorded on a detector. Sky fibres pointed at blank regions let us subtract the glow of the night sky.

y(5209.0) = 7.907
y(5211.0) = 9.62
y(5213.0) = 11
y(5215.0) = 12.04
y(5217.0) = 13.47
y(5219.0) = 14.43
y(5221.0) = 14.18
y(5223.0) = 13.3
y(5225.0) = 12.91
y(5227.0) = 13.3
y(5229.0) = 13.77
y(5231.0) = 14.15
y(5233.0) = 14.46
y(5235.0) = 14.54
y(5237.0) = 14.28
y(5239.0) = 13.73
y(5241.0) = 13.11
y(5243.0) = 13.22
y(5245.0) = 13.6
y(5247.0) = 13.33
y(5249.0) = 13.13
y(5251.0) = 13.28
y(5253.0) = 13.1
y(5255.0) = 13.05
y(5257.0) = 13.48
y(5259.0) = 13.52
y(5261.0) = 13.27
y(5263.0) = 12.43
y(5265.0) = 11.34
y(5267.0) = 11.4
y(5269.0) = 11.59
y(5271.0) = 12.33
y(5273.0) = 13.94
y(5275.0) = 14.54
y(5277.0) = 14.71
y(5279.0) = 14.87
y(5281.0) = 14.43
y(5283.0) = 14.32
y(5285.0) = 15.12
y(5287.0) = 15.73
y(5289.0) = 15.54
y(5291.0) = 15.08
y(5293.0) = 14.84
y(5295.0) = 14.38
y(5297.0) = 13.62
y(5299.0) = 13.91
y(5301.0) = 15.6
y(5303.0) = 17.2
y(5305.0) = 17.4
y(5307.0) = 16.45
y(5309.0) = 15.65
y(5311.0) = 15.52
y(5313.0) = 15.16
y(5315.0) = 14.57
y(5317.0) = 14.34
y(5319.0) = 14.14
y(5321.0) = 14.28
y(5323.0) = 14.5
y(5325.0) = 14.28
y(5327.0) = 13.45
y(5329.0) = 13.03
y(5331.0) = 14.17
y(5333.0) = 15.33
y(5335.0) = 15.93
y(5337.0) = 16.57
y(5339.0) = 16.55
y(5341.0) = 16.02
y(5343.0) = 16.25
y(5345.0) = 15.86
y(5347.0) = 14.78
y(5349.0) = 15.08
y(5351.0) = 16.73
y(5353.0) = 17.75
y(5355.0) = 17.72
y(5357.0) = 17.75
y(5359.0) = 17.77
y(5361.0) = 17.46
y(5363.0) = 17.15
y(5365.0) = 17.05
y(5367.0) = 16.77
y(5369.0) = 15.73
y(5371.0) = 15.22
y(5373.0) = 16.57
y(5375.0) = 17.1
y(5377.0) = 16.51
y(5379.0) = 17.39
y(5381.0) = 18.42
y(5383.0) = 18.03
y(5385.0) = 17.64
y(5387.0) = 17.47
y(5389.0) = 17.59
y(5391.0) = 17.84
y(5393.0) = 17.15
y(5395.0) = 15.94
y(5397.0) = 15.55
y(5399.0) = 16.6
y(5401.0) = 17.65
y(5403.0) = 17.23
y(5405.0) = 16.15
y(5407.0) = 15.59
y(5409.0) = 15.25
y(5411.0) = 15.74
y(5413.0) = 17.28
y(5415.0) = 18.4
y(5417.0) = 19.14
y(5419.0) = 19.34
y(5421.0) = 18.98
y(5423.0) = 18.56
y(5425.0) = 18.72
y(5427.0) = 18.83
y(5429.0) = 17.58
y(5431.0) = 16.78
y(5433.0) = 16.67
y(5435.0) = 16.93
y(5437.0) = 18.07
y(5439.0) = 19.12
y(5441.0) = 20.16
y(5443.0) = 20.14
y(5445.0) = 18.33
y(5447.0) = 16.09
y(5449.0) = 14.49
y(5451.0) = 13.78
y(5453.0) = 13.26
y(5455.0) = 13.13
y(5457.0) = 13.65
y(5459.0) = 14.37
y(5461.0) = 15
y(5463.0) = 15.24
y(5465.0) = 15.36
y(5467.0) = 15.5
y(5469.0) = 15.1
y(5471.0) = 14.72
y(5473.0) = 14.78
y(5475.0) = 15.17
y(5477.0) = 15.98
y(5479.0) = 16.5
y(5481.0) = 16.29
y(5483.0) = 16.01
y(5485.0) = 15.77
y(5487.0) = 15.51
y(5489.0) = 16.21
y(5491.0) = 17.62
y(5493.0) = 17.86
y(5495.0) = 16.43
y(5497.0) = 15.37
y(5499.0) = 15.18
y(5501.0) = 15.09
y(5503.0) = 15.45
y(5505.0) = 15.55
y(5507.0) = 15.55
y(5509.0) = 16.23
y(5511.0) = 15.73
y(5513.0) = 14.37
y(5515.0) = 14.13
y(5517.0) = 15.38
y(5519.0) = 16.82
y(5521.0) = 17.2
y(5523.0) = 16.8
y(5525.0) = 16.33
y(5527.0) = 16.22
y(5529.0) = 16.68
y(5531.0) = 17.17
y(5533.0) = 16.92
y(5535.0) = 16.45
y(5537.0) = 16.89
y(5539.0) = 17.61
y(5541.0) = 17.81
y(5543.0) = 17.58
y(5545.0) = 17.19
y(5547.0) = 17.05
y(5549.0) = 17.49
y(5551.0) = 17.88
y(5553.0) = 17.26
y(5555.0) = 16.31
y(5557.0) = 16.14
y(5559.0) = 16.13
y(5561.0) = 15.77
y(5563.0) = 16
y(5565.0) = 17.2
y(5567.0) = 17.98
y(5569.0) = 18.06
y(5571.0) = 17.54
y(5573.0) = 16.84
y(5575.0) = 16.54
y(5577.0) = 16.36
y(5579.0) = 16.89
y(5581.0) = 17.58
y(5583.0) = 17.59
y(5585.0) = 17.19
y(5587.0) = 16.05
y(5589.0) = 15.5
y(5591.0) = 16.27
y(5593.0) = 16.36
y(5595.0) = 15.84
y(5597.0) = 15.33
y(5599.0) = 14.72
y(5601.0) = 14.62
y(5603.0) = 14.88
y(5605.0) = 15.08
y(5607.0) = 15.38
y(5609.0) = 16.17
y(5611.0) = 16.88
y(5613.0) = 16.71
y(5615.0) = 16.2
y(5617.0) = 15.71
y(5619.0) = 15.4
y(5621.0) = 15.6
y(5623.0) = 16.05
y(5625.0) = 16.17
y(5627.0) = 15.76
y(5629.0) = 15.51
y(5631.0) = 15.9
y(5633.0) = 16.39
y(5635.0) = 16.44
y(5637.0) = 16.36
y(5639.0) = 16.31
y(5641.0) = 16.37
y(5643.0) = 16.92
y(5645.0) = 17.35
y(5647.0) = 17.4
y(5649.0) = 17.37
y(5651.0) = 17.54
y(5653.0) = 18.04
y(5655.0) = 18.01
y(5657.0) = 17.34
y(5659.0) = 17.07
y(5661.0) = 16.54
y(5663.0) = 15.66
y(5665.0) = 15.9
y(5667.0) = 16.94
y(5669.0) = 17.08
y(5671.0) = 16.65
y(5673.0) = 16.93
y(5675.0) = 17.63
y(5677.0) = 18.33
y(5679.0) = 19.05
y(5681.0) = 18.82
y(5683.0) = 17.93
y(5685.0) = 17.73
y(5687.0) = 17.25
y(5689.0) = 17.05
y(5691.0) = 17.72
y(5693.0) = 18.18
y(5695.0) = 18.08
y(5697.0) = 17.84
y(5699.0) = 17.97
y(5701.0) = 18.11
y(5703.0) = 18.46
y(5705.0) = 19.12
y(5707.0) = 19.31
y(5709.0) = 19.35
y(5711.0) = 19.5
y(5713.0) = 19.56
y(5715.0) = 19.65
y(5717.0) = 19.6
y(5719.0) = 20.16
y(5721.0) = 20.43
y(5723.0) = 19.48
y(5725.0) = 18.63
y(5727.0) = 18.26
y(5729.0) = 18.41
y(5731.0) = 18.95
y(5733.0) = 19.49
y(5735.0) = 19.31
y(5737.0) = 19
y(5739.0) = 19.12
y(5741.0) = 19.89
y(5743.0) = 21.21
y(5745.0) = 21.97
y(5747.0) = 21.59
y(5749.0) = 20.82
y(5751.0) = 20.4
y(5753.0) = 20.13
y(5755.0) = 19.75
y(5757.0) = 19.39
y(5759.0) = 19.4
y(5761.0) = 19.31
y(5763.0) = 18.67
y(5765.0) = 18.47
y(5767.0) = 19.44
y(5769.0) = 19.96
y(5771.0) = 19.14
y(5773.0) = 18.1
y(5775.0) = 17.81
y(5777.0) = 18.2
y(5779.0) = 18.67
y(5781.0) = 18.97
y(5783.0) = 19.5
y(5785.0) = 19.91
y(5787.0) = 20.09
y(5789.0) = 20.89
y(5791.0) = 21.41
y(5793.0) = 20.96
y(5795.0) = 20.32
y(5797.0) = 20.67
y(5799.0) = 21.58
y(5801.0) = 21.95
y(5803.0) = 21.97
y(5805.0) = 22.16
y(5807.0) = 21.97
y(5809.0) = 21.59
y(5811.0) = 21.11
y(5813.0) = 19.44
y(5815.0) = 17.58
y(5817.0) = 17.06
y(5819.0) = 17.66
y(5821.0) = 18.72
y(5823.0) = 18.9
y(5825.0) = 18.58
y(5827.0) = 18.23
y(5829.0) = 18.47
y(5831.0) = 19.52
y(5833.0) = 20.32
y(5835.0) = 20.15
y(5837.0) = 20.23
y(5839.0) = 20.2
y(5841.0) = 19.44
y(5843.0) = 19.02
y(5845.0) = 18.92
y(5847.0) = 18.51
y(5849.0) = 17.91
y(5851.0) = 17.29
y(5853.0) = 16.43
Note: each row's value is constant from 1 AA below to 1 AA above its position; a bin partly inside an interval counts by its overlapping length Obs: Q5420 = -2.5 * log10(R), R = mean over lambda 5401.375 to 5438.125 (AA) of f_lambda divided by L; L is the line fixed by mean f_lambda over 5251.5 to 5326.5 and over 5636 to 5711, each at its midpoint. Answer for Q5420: -0.14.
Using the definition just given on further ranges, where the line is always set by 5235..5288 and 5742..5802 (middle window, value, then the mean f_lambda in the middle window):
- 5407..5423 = -0.14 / 17.7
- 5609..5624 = 0.12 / 16.1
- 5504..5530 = 0.05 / 15.9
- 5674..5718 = 0.03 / 18.5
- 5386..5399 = -0.12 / 16.9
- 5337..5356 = -0.12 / 16.3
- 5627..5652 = 0.10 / 16.6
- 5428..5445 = -0.16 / 18.2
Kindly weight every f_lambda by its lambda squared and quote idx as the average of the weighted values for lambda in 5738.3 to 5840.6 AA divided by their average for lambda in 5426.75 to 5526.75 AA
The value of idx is 1.4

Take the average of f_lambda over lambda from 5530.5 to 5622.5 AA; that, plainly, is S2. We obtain 16.5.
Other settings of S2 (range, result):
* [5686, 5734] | 18.8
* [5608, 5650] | 16.3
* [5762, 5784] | 18.8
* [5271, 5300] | 14.6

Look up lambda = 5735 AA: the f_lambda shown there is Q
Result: 19.31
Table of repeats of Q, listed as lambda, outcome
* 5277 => 14.71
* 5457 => 13.65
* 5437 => 18.07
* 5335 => 15.93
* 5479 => 16.5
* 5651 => 17.54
